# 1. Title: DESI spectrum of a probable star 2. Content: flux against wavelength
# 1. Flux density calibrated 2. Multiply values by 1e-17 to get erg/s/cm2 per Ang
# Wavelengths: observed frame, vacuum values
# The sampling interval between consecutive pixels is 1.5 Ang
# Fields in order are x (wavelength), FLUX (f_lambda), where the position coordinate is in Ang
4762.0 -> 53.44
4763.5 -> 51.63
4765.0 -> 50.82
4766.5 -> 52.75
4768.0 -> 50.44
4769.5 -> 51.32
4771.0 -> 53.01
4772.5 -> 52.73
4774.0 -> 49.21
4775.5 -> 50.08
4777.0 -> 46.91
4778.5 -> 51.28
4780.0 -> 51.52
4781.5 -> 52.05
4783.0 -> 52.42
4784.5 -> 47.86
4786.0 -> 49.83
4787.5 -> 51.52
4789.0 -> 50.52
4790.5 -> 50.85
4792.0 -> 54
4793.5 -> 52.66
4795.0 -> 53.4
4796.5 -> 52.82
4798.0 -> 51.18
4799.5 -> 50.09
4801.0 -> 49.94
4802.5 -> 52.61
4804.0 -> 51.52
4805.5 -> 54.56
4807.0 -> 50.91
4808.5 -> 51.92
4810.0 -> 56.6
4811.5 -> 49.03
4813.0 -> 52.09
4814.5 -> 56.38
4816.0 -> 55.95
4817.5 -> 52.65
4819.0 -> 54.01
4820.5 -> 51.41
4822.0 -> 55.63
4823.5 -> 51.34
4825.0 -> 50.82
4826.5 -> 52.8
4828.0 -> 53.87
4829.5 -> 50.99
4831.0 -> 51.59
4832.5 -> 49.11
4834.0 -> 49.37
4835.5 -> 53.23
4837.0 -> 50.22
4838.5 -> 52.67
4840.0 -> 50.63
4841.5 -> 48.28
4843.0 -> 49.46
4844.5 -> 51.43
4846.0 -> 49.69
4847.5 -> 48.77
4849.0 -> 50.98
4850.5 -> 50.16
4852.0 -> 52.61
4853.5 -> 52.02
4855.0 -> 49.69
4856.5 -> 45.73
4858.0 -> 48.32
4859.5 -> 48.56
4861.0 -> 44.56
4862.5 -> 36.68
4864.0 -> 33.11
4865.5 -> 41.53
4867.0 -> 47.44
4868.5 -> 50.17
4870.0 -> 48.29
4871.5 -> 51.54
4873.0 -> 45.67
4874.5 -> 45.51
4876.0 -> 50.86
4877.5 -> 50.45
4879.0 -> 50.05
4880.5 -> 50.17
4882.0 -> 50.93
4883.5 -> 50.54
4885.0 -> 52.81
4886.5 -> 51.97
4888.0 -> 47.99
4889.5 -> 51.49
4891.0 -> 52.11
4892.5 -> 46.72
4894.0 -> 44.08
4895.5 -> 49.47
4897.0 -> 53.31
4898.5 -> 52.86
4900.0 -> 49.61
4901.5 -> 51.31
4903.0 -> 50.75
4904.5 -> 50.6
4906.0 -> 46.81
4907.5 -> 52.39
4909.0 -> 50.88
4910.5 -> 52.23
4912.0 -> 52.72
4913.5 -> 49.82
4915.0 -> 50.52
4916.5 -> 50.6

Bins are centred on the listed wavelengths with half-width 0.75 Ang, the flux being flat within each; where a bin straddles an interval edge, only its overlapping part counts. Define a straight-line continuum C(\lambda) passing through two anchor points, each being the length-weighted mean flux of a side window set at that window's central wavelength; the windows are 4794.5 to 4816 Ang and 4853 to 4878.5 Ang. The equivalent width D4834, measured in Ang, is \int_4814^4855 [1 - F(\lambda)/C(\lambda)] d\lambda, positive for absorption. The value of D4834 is -1.7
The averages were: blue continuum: 52.5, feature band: 51.6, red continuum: 46.5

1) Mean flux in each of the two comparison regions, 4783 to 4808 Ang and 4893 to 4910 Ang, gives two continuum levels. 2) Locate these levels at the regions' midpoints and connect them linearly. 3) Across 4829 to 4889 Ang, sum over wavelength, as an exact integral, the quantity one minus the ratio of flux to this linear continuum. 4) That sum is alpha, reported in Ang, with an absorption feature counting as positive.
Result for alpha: 2.2 Ang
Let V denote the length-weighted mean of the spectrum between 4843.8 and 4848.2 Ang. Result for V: 50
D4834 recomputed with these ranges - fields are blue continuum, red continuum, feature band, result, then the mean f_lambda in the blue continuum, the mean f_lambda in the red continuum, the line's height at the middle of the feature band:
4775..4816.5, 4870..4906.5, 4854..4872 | 1.8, 51.8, 49.9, 50.4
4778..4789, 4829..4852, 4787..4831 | -1.5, 50.9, 50.5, 50.7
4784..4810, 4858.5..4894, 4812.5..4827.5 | -0.8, 51.7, 47.7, 50.6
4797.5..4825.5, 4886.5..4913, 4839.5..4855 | 0.4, 52.6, 50.4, 51.7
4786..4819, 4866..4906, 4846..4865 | 1.5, 52.4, 49.8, 50.7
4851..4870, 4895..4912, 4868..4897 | -0.6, 46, 51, 48.6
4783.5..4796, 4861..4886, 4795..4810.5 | -0.4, 51.4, 47.2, 50.7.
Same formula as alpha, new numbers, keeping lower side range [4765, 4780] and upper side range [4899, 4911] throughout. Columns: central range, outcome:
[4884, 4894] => 0.1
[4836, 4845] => 0.0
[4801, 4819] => -0.8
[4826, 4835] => -0.1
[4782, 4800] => -0.2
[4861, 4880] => 1.8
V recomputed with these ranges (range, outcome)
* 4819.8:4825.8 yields 52.3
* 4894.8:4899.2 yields 51.9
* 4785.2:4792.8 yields 51.3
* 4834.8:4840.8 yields 51.6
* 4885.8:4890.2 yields 50.5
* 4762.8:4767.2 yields 51.7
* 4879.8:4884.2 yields 50.6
